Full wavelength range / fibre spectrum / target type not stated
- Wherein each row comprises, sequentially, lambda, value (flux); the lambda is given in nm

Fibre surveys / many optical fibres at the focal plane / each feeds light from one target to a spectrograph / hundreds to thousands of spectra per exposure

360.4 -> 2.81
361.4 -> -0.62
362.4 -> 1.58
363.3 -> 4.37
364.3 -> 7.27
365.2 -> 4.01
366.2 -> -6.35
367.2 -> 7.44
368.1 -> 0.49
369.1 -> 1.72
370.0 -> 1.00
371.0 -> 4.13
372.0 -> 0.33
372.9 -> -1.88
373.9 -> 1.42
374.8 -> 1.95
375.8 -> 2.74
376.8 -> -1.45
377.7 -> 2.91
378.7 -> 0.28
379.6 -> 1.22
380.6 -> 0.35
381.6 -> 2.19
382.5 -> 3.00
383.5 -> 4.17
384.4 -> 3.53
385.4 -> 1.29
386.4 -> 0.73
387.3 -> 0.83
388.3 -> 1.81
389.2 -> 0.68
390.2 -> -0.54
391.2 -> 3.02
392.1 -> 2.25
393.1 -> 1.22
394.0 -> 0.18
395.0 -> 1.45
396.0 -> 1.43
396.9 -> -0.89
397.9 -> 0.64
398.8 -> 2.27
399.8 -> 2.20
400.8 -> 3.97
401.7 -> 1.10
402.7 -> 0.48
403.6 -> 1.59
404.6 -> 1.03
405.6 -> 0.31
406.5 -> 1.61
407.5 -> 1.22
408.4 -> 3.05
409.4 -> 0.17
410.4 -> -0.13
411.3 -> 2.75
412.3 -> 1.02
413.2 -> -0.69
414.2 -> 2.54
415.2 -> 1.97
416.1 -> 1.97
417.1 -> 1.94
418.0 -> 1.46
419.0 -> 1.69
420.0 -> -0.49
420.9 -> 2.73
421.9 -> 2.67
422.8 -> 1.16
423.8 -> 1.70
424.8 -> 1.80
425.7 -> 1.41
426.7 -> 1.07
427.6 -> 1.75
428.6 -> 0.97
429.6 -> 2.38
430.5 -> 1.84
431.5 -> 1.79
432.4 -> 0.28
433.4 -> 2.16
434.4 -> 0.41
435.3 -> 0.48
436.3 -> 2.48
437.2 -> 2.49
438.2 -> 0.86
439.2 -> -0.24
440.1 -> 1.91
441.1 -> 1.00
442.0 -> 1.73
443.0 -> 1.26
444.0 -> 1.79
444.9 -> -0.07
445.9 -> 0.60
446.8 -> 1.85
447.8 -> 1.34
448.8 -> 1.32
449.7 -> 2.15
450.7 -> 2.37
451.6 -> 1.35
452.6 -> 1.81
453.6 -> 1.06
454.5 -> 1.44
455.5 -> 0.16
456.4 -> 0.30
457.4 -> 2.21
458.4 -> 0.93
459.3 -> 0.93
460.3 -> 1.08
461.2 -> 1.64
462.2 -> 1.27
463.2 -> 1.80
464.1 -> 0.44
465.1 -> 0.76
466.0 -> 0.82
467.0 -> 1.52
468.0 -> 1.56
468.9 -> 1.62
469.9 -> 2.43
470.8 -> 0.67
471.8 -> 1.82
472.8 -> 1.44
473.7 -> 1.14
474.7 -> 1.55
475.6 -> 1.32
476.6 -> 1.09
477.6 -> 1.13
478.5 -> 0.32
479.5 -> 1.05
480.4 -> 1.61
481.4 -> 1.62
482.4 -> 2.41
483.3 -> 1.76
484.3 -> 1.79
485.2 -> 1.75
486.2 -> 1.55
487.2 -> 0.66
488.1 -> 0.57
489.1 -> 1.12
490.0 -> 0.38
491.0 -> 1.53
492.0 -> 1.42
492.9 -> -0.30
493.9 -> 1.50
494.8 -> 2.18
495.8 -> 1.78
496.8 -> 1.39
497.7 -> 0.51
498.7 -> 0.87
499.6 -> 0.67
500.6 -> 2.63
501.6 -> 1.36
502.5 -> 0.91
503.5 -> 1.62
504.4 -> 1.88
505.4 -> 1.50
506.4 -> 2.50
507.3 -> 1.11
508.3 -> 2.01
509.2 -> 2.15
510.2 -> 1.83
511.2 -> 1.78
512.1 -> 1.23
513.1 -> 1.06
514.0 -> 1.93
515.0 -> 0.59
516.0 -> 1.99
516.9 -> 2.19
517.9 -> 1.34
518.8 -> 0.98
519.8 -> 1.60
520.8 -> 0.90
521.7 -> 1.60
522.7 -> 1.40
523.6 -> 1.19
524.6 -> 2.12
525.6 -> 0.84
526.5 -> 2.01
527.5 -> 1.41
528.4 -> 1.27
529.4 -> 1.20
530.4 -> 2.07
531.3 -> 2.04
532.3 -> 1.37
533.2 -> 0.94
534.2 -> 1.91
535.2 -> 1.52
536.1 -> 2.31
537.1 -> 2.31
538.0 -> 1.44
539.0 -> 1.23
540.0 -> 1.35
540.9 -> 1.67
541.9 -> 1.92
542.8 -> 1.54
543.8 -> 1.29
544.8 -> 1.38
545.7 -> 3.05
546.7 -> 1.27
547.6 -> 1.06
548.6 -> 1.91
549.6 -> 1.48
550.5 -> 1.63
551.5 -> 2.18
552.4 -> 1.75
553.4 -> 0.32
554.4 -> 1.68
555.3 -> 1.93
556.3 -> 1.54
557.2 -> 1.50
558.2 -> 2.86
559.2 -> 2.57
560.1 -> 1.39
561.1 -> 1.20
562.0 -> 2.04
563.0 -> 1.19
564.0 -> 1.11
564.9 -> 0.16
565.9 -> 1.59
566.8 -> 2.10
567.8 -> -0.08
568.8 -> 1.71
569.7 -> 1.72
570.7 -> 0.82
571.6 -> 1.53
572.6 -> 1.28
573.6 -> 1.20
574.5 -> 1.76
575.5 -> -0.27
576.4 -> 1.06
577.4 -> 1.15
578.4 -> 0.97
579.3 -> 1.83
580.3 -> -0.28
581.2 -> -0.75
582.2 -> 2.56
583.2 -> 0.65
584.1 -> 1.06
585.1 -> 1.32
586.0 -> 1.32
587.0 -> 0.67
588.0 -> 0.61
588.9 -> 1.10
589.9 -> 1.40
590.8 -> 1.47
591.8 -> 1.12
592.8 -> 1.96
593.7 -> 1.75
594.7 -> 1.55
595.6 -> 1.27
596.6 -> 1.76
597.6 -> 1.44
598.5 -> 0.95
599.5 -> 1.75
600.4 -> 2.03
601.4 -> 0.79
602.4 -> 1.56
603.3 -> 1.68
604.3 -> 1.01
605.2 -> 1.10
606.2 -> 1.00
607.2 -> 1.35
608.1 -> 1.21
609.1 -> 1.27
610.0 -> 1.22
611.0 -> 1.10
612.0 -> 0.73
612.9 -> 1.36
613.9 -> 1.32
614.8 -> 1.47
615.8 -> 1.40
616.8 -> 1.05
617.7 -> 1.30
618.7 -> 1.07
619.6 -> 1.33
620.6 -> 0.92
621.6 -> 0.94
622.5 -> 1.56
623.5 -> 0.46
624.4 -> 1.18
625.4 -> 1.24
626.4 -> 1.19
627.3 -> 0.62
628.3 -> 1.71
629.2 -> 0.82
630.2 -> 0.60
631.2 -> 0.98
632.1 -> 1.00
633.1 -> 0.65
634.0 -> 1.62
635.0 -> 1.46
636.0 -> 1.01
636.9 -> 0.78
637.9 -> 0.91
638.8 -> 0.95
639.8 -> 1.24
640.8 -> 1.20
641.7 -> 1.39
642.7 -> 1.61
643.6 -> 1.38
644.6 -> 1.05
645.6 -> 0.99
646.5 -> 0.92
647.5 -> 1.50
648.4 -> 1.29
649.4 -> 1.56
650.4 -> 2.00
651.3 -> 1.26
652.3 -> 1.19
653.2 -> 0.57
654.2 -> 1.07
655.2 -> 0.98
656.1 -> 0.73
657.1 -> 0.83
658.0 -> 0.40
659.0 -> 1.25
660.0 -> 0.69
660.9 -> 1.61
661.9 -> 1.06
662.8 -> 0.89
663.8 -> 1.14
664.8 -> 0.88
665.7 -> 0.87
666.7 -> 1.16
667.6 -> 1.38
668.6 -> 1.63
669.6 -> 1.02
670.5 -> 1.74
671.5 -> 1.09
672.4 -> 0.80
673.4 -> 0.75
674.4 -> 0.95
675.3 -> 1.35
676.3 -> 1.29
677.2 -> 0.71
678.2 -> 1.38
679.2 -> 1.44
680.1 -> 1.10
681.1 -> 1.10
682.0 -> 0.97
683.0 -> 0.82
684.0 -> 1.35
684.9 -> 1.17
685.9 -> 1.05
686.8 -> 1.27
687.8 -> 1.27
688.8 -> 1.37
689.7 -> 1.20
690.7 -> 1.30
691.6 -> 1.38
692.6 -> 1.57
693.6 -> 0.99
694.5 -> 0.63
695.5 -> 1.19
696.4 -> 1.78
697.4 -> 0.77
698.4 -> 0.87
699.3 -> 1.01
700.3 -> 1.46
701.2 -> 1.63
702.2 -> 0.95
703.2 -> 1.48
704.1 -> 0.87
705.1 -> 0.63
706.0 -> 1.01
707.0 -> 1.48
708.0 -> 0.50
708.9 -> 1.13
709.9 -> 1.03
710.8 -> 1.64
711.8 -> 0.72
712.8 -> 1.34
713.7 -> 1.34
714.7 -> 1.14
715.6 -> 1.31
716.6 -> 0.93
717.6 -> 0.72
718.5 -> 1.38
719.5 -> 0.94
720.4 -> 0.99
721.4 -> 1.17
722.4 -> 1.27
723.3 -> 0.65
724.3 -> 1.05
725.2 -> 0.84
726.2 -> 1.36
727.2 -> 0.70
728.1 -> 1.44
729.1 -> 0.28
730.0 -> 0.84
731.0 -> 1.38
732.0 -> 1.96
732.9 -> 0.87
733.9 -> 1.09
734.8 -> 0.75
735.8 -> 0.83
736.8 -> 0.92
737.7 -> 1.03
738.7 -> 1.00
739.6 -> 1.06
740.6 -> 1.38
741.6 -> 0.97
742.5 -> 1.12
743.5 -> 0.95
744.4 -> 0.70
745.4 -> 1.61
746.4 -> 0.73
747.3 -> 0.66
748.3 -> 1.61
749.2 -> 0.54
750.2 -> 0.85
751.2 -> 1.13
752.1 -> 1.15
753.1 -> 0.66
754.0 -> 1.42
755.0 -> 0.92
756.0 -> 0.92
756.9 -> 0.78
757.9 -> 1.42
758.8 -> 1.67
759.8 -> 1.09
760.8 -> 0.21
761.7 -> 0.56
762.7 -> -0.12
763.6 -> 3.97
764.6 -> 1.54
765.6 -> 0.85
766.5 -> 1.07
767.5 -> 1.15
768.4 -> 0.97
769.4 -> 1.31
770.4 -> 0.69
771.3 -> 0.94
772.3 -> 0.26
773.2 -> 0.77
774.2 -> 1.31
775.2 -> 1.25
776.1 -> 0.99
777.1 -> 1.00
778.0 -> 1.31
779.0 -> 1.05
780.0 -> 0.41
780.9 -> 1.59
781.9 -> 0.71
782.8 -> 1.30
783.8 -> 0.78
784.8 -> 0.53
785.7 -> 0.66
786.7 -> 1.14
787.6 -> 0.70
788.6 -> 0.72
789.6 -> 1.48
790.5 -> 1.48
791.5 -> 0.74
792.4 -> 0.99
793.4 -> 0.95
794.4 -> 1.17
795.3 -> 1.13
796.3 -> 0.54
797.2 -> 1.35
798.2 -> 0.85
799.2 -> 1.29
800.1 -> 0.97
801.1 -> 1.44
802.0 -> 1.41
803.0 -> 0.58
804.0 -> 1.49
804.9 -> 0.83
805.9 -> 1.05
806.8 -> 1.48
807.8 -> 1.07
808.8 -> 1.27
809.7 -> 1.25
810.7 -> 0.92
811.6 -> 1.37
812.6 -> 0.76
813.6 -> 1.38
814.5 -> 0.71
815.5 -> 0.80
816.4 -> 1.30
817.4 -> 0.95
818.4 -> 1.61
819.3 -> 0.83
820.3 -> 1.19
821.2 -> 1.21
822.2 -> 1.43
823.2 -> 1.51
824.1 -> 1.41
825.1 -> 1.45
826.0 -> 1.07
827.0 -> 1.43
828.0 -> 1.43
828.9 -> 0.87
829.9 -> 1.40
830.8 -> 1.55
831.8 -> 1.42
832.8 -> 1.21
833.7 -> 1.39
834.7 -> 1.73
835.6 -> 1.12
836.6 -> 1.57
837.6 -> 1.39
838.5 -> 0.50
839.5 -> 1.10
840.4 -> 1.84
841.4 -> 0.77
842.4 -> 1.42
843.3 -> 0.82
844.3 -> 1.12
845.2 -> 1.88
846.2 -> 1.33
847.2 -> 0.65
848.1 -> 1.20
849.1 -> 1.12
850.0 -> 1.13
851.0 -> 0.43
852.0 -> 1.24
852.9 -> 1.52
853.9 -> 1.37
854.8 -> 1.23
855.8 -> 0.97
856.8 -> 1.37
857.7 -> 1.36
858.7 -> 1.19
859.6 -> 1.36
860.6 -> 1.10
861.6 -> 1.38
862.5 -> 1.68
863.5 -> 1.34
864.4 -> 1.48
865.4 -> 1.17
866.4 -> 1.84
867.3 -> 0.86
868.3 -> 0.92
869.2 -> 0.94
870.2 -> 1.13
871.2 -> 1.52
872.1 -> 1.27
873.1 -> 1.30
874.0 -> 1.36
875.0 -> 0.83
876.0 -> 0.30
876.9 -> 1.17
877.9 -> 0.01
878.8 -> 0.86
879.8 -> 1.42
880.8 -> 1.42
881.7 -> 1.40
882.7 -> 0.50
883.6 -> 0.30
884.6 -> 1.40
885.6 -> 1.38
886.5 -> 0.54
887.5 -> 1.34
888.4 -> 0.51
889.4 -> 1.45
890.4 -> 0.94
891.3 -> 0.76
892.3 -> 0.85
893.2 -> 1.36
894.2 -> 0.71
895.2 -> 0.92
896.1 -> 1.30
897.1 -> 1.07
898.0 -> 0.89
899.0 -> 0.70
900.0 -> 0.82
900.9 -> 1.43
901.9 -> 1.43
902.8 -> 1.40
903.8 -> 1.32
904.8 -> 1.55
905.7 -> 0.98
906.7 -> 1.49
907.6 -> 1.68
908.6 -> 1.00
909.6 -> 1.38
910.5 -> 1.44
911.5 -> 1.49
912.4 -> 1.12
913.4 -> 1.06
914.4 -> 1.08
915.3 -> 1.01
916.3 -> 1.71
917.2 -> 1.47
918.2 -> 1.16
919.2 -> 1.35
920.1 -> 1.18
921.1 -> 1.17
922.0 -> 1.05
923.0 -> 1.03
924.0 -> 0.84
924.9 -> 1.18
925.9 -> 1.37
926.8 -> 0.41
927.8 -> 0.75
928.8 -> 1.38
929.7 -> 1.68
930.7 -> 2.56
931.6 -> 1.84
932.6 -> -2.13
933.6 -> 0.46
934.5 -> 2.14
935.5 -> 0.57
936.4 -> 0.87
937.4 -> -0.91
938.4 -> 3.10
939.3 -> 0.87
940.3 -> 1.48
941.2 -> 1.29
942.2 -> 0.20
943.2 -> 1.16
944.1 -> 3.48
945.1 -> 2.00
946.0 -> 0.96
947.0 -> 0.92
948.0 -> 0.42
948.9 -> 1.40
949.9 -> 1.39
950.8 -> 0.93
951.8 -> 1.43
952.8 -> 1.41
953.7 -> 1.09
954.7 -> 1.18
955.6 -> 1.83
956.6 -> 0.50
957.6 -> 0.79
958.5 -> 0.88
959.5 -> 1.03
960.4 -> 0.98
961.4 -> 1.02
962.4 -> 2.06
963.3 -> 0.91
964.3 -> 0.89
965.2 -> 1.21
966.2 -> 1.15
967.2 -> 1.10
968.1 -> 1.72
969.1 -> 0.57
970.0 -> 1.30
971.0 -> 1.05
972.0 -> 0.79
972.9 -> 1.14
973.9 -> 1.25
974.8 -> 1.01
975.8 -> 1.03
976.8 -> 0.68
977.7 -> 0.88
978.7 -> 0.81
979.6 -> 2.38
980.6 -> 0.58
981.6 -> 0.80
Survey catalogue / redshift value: 1.05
